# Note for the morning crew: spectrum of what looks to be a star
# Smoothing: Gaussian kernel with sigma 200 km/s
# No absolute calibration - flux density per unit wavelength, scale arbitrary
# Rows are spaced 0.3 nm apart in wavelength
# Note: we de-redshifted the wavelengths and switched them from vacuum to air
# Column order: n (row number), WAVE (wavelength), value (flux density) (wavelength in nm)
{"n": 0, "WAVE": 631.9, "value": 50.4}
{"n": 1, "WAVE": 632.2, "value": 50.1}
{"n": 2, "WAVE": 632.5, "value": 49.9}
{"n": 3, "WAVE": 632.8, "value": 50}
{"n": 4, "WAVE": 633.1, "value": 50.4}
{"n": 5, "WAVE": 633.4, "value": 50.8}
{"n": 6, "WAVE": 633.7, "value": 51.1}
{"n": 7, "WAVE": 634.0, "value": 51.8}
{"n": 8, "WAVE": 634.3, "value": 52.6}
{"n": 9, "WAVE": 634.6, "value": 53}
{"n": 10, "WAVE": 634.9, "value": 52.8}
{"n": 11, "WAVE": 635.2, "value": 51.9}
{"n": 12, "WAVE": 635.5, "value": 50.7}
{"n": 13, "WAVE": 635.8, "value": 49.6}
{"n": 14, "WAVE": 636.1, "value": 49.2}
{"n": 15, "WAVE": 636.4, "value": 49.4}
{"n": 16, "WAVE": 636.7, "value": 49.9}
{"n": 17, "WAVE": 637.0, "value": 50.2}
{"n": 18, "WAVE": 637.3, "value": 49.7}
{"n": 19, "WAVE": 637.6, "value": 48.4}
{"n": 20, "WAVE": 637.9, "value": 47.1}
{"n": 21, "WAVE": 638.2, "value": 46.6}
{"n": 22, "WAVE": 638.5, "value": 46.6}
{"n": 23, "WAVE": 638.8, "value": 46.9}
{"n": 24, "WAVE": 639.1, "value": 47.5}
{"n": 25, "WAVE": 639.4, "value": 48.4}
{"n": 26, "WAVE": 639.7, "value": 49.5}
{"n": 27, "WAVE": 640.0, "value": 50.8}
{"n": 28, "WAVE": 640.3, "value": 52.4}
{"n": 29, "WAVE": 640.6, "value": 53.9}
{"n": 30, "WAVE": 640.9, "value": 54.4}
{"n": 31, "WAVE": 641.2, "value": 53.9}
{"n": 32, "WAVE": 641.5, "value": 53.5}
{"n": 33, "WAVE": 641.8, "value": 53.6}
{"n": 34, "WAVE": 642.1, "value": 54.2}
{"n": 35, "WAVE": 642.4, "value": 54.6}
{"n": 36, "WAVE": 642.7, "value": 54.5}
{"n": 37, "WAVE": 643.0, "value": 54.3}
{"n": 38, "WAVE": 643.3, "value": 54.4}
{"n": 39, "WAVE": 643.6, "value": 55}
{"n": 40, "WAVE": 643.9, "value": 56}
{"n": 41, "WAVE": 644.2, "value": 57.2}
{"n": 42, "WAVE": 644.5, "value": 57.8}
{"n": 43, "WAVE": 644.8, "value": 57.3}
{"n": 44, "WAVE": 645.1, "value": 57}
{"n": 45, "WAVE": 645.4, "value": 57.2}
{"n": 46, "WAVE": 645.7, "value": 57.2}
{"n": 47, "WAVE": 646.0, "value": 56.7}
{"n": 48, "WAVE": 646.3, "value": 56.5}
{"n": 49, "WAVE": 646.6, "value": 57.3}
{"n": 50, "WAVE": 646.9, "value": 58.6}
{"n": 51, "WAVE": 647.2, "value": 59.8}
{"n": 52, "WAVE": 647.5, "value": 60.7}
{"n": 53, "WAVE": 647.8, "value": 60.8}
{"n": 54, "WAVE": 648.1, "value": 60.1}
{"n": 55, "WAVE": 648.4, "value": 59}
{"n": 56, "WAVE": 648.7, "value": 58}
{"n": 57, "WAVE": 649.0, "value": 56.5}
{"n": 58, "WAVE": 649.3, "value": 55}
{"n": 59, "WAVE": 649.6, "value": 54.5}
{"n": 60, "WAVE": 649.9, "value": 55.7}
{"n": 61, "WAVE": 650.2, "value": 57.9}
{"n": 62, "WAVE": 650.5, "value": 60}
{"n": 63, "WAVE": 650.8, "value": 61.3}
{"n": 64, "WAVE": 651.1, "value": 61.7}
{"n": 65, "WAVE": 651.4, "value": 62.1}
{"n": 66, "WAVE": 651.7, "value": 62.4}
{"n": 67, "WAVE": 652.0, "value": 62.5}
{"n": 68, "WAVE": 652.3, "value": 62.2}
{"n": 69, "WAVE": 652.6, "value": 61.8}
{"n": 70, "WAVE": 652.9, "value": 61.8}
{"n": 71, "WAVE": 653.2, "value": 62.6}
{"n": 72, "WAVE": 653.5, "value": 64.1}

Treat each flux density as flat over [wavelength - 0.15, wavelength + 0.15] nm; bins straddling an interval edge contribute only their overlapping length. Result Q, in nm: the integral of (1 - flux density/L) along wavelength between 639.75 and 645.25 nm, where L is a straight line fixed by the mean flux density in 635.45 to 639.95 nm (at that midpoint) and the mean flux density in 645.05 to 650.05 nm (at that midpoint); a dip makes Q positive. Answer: -0.16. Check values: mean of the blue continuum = 48.6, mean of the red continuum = 57.7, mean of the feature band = 54.6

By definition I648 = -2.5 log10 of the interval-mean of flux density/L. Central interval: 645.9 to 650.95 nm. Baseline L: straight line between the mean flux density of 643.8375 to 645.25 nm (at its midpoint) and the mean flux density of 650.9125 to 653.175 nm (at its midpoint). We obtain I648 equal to 0.03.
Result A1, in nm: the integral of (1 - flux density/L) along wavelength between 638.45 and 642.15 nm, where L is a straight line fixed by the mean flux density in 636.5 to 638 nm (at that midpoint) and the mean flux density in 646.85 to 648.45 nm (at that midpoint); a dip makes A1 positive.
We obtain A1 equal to 0.08 nm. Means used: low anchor 49.1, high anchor 60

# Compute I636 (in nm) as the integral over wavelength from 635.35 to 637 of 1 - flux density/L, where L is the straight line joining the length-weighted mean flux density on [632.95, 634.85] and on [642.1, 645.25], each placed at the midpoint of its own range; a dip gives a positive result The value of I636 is 0.09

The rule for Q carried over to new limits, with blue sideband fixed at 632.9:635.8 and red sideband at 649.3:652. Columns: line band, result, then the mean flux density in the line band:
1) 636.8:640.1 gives 0.32 nm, 48.3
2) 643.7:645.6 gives -0.02 nm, 57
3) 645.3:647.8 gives -0.03 nm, 58.2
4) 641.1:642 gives 0.02 nm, 53.7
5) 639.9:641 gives 0.03 nm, 52.9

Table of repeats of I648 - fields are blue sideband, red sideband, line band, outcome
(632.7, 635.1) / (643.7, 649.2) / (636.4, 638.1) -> 0.091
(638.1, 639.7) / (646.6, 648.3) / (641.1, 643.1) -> -0.042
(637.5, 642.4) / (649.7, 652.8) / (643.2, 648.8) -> -0.033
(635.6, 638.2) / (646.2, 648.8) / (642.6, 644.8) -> -0.005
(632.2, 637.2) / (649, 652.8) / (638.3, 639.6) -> 0.124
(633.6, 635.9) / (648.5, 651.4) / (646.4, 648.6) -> -0.043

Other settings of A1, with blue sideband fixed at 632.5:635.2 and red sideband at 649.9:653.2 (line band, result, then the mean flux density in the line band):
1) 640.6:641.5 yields 0.02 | 54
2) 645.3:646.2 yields 0.02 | 57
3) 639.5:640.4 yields 0.07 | 50.7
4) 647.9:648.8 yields 0.00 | 59.2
